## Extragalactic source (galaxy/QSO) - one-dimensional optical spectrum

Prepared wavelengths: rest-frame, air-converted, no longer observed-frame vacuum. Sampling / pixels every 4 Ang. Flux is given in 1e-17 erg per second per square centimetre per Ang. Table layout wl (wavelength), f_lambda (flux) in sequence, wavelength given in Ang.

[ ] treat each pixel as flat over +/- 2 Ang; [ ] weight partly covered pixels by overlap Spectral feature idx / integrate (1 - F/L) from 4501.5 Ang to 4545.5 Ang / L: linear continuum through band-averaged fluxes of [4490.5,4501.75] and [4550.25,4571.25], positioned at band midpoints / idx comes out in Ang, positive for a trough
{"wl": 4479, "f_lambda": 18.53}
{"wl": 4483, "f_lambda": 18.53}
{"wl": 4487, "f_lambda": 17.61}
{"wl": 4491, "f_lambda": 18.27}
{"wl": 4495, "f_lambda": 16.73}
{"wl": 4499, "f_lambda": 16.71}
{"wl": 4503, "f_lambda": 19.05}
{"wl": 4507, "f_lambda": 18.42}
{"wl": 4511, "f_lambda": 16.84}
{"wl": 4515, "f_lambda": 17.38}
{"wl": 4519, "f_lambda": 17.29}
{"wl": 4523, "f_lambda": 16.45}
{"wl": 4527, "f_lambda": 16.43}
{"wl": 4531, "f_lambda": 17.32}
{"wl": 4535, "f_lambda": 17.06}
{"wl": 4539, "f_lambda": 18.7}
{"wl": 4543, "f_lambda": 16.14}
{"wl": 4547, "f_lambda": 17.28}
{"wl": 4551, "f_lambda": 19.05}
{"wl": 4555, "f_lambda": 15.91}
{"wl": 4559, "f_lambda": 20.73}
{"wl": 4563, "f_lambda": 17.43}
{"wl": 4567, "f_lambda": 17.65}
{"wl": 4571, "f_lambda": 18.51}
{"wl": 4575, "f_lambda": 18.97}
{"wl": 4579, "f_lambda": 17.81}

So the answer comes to 0.63 Ang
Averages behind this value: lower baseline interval 17.2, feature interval 17.4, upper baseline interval 18.1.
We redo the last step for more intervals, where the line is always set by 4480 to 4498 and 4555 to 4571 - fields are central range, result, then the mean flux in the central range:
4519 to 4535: 1.0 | 16.8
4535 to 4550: 0.6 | 17.4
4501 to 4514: -0.1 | 18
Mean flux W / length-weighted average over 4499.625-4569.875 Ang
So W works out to 17.6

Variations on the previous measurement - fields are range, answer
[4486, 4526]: 17.4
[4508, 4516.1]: 17.2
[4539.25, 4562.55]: 17.9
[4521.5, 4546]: 17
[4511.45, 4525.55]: 17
